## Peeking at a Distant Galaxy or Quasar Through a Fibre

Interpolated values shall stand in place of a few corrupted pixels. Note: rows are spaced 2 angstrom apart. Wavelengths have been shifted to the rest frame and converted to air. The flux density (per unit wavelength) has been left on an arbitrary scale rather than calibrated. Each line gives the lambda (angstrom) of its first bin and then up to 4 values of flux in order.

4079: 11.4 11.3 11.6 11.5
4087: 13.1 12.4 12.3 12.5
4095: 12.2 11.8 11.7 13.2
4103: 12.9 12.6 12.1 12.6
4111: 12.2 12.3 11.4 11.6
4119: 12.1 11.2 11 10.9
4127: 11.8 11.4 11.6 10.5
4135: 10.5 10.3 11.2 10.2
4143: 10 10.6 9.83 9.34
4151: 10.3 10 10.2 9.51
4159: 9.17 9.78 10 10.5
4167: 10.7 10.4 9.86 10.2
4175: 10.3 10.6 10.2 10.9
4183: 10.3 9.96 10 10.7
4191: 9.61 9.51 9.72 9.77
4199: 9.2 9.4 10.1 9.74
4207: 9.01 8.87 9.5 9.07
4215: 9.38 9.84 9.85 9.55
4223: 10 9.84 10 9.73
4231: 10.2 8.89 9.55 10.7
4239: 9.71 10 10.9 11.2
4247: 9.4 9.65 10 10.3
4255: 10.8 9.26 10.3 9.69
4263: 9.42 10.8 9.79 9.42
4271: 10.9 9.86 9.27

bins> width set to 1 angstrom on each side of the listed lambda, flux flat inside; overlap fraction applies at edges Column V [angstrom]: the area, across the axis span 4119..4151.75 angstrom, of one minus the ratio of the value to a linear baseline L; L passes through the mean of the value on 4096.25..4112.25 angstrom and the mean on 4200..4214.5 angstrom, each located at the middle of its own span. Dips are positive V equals 2.2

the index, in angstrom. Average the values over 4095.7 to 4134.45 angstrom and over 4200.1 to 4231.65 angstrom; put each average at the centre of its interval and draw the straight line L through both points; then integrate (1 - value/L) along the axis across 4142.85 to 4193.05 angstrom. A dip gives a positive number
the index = 2.6 angstrom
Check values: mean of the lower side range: 11.8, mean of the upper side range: 9.62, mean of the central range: 10.1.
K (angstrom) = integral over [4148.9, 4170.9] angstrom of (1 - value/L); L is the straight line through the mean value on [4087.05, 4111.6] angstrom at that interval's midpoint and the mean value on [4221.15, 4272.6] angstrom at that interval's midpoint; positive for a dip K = 2.7 angstrom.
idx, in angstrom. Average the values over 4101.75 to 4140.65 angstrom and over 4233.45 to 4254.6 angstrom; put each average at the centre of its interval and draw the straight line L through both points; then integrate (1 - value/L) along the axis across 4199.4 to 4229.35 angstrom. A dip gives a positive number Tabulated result 2.55 angstrom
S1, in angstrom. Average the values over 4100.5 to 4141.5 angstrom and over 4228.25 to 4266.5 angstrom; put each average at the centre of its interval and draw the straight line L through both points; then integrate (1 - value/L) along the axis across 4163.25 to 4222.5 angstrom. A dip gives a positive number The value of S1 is 4.5 angstrom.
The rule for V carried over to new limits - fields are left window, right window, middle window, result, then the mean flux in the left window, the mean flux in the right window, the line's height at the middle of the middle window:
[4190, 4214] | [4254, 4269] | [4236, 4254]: -0.7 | 9.46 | 9.97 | 9.83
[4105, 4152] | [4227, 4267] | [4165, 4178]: 0.4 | 11.1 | 10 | 10.7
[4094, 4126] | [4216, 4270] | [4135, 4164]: 3.4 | 12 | 9.96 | 11.4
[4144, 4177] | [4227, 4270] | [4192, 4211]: 1.0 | 10.1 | 9.99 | 10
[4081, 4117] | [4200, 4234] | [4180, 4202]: 0.5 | 12.2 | 9.59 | 10.2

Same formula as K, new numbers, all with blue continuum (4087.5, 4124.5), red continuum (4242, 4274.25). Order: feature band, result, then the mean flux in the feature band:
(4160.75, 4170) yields 0.8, 10.3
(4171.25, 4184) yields 0.9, 10.4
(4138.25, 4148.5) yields 1.2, 10.3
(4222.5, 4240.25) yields 1.0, 9.84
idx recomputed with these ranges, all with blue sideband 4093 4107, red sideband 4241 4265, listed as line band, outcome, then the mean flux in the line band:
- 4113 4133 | 1.0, 11.4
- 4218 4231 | 0.8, 9.86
